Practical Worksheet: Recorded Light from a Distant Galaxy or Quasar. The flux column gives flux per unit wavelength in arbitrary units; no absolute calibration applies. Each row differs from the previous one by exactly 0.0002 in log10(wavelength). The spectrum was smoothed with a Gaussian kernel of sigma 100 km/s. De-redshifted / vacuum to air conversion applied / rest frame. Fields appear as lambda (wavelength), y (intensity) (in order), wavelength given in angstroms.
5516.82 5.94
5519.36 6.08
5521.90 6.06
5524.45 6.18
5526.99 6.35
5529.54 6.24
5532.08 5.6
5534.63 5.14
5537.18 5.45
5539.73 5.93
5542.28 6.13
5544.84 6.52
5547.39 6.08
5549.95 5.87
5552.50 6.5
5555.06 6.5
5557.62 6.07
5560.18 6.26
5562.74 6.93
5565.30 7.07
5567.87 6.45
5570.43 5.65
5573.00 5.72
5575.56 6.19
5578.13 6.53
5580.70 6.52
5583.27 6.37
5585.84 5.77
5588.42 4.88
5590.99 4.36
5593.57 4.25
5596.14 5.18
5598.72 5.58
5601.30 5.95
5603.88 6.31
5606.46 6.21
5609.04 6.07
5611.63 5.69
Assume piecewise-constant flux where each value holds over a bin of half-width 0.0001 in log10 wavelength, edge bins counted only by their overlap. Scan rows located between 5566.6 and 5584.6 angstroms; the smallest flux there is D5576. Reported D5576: 5.65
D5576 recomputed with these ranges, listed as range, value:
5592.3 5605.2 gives 4.25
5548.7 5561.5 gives 5.87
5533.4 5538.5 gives 5.14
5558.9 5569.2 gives 6.26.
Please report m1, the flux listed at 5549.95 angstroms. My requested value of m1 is 5.87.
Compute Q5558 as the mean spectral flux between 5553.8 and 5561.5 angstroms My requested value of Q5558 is 6.28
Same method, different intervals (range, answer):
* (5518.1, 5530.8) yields 6.18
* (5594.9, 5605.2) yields 5.76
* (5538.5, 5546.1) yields 6.19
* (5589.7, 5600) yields 4.84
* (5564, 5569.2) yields 6.75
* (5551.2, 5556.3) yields 6.5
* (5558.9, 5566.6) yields 6.75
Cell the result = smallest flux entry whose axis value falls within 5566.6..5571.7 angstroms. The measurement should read 5.65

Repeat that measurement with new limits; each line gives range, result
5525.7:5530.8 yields 6.24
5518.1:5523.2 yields 6.06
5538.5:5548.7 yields 5.93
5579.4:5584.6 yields 6.37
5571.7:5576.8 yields 5.72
